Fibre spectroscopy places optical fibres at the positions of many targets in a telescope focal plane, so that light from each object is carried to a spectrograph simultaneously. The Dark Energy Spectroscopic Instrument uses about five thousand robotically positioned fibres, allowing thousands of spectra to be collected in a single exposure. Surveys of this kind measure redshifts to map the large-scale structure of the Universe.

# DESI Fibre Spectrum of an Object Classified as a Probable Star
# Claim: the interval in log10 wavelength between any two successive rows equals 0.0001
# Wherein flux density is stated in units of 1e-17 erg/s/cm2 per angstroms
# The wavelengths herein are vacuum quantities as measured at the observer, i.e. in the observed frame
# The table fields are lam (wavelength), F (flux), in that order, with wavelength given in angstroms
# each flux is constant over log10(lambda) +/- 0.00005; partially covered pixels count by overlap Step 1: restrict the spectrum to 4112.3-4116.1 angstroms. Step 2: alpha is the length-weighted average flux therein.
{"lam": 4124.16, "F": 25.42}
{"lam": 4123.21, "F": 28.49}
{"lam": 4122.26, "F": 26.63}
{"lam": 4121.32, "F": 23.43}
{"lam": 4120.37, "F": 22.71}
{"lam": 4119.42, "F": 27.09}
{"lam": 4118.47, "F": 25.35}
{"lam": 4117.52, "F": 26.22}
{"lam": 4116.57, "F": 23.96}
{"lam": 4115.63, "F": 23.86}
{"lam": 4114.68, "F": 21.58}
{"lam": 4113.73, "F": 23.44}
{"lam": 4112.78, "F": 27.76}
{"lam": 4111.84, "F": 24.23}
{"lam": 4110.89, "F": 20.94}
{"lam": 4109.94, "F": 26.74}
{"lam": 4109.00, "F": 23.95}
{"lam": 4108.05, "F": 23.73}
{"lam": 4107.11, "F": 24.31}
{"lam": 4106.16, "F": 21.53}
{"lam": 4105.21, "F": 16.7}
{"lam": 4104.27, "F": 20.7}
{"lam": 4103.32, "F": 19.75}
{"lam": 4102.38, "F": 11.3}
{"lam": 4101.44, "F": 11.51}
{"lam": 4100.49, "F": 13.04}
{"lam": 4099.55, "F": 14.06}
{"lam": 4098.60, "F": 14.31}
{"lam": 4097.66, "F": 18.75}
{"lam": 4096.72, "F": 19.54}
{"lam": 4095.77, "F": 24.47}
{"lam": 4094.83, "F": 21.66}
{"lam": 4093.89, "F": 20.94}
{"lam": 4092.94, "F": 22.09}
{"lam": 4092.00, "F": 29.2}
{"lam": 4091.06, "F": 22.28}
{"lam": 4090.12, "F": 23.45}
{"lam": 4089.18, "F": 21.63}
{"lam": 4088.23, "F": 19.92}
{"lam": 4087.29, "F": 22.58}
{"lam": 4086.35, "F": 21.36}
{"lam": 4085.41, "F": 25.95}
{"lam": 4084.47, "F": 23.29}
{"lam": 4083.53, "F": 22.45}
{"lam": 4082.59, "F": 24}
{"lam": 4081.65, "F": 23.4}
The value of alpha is 24.2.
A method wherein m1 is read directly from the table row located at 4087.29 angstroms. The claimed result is 22.58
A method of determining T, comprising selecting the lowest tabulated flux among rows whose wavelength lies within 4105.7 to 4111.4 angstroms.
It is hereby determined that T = 20.94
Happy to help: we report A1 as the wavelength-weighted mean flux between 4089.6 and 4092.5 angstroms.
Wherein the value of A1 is 25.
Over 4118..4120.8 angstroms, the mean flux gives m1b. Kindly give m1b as 25.1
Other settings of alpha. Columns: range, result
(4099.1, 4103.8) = 13.9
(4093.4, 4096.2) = 22.3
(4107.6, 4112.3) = 23.9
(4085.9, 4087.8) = 22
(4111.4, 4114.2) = 25.2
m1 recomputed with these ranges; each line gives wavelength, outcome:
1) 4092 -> 29.2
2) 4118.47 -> 25.35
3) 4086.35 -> 21.36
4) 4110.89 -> 20.94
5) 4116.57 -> 23.96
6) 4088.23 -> 19.92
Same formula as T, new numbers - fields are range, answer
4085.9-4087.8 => 21.36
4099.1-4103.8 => 11.3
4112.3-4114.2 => 23.44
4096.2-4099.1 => 14.31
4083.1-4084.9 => 22.45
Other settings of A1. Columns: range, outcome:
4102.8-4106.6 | 19.5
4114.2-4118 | 23.9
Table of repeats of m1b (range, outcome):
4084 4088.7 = 22.6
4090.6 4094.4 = 23.6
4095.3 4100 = 18.2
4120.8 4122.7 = 25.1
